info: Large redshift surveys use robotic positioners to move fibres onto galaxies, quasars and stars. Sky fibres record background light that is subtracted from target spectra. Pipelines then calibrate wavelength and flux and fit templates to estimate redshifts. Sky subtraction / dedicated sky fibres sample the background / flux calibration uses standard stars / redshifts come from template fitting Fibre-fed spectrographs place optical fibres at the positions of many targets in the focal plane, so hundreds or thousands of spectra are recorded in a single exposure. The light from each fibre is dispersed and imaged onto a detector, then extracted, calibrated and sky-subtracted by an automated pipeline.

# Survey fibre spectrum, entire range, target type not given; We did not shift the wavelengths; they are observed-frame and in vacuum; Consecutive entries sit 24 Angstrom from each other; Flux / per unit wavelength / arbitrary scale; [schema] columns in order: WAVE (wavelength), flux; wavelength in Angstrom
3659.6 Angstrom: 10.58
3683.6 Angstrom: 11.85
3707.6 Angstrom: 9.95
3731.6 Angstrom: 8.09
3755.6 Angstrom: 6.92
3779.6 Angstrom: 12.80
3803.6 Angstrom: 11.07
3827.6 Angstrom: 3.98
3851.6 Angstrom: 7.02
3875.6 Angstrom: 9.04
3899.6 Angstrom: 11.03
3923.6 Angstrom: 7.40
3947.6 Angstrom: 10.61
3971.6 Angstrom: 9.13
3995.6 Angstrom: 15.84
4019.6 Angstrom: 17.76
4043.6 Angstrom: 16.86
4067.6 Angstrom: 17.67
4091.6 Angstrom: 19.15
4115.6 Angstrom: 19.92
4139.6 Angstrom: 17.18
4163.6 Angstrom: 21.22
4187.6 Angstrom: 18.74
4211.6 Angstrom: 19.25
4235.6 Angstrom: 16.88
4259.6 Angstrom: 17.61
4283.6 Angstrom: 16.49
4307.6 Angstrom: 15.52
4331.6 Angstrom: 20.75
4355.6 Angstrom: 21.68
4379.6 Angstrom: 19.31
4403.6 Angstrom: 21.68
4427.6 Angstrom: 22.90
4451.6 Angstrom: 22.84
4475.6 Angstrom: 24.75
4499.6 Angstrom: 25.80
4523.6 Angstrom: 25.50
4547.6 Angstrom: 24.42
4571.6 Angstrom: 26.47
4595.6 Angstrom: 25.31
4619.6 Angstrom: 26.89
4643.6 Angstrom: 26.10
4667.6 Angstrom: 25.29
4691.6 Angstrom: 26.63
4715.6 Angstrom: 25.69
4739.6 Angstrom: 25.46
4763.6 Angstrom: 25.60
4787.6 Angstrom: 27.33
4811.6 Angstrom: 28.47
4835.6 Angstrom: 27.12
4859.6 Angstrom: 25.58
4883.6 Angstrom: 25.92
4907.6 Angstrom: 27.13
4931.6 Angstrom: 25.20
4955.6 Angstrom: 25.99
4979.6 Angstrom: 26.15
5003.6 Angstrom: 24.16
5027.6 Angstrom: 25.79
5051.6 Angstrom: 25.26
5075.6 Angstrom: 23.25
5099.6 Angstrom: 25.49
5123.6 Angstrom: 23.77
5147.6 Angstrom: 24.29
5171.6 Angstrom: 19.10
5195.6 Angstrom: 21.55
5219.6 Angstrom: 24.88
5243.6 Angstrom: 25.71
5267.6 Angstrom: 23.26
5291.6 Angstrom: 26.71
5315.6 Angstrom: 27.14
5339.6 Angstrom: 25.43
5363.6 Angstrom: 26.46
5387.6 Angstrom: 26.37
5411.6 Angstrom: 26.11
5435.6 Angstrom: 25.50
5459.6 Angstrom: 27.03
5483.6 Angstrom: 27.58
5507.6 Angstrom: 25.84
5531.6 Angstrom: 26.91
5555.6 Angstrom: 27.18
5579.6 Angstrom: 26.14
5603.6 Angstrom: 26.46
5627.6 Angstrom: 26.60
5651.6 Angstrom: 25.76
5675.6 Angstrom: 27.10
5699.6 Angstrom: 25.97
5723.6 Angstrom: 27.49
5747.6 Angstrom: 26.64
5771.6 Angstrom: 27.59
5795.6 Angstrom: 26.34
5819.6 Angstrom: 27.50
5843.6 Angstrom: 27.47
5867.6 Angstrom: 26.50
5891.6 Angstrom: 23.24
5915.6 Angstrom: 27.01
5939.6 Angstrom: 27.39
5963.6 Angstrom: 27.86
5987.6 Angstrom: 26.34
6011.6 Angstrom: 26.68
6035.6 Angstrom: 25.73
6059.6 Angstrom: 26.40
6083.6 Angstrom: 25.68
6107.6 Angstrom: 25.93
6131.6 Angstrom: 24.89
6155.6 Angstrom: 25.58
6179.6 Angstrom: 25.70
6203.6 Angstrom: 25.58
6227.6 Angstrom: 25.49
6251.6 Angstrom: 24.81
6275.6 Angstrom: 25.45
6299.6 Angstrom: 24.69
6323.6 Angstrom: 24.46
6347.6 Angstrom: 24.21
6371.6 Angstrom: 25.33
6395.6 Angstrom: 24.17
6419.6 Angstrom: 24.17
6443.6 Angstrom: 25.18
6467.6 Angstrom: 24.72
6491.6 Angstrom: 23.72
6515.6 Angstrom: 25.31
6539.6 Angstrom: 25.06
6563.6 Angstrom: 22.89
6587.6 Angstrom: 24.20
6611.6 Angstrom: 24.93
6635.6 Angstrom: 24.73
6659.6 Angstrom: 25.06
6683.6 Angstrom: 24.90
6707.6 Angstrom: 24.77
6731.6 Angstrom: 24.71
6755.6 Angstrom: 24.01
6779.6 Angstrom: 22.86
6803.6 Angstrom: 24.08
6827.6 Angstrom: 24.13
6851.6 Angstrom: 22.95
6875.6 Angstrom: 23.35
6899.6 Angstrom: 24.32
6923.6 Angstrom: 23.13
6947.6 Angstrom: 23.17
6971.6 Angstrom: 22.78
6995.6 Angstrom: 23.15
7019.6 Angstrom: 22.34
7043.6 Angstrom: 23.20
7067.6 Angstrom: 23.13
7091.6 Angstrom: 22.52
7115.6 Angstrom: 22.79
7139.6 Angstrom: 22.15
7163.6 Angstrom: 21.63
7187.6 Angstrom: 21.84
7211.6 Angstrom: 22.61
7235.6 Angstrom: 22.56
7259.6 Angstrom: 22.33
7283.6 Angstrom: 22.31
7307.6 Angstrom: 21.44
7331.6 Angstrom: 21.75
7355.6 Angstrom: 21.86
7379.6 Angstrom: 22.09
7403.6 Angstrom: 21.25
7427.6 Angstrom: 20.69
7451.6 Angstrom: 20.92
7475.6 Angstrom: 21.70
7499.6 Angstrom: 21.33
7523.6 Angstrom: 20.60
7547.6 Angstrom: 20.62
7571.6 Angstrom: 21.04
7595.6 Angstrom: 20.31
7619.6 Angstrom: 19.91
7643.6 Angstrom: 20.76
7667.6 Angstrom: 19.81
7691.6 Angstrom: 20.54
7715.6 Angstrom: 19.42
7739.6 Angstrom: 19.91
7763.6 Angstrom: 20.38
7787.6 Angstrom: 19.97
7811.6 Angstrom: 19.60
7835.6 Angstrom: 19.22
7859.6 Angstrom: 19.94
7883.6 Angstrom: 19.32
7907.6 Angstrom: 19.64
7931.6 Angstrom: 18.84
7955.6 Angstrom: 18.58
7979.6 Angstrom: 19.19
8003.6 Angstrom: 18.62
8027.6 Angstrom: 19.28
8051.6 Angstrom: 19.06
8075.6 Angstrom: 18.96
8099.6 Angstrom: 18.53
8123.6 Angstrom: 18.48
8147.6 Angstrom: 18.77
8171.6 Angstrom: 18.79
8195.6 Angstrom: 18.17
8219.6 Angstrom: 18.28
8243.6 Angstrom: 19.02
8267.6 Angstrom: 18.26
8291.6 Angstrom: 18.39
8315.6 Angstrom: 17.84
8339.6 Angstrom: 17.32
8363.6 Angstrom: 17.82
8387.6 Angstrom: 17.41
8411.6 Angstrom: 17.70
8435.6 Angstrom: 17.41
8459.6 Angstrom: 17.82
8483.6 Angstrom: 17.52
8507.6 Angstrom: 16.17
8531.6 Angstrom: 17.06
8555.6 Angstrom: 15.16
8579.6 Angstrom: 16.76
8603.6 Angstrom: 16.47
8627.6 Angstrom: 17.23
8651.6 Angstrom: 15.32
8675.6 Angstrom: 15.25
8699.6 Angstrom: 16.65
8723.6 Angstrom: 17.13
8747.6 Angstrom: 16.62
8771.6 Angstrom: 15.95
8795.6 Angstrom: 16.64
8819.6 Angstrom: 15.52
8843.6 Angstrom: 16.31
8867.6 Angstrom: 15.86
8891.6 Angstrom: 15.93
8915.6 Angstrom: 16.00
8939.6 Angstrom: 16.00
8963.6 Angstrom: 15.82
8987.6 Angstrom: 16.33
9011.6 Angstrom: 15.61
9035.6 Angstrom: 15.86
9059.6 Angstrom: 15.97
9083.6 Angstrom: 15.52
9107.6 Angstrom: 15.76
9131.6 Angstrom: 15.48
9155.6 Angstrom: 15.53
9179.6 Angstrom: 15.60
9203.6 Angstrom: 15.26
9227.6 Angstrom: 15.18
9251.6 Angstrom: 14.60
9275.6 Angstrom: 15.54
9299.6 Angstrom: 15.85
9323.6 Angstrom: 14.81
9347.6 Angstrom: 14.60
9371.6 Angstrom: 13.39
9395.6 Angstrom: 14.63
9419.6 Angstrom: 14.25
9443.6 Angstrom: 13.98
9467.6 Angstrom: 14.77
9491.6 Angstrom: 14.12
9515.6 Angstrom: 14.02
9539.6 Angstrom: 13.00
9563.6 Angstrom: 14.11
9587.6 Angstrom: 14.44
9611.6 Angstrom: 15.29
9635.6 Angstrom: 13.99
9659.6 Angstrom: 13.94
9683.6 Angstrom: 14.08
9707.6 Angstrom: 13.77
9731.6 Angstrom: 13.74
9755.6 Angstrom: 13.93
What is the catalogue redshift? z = 0.00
